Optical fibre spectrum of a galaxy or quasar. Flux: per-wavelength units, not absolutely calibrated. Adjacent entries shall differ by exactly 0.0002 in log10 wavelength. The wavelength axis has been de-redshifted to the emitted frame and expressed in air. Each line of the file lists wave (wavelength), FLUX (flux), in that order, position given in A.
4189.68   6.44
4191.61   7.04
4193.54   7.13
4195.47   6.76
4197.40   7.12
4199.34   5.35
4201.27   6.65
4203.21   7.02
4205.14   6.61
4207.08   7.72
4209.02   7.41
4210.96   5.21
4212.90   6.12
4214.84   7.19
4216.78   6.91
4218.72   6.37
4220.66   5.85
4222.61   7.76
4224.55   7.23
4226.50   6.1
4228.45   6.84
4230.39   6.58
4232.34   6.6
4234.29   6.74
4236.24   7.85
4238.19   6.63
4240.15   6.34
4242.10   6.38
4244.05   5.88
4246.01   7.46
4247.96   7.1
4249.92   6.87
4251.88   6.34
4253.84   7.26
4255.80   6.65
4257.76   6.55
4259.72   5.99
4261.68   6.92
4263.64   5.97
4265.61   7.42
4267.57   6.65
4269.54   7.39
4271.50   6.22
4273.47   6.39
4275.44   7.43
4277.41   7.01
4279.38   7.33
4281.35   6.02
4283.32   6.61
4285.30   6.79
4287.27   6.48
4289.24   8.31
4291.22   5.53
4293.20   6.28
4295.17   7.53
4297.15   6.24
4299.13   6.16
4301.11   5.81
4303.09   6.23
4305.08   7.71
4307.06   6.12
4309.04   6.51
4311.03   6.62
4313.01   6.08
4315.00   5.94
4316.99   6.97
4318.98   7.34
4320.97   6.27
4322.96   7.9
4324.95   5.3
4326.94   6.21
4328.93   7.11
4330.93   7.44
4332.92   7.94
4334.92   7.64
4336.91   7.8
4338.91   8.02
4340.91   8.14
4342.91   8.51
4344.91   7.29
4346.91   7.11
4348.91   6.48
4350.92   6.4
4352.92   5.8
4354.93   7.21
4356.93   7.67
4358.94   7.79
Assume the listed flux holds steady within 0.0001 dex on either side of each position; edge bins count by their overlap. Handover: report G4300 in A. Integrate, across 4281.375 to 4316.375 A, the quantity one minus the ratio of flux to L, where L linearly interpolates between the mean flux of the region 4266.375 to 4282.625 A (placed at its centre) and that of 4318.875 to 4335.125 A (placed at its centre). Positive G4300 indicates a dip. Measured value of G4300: 1.9 A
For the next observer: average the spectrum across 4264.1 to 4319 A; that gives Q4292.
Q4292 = 6.66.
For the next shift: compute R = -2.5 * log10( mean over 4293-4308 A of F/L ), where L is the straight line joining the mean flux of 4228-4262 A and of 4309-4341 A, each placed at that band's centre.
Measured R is 0.06 mag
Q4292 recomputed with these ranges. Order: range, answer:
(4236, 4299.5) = 6.72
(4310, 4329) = 6.55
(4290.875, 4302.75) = 6.3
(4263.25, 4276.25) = 6.81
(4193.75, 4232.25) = 6.68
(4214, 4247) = 6.75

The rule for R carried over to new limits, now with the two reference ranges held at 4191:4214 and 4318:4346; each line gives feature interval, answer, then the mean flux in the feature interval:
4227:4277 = 0.03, 6.74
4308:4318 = 0.13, 6.42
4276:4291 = 0.03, 6.88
